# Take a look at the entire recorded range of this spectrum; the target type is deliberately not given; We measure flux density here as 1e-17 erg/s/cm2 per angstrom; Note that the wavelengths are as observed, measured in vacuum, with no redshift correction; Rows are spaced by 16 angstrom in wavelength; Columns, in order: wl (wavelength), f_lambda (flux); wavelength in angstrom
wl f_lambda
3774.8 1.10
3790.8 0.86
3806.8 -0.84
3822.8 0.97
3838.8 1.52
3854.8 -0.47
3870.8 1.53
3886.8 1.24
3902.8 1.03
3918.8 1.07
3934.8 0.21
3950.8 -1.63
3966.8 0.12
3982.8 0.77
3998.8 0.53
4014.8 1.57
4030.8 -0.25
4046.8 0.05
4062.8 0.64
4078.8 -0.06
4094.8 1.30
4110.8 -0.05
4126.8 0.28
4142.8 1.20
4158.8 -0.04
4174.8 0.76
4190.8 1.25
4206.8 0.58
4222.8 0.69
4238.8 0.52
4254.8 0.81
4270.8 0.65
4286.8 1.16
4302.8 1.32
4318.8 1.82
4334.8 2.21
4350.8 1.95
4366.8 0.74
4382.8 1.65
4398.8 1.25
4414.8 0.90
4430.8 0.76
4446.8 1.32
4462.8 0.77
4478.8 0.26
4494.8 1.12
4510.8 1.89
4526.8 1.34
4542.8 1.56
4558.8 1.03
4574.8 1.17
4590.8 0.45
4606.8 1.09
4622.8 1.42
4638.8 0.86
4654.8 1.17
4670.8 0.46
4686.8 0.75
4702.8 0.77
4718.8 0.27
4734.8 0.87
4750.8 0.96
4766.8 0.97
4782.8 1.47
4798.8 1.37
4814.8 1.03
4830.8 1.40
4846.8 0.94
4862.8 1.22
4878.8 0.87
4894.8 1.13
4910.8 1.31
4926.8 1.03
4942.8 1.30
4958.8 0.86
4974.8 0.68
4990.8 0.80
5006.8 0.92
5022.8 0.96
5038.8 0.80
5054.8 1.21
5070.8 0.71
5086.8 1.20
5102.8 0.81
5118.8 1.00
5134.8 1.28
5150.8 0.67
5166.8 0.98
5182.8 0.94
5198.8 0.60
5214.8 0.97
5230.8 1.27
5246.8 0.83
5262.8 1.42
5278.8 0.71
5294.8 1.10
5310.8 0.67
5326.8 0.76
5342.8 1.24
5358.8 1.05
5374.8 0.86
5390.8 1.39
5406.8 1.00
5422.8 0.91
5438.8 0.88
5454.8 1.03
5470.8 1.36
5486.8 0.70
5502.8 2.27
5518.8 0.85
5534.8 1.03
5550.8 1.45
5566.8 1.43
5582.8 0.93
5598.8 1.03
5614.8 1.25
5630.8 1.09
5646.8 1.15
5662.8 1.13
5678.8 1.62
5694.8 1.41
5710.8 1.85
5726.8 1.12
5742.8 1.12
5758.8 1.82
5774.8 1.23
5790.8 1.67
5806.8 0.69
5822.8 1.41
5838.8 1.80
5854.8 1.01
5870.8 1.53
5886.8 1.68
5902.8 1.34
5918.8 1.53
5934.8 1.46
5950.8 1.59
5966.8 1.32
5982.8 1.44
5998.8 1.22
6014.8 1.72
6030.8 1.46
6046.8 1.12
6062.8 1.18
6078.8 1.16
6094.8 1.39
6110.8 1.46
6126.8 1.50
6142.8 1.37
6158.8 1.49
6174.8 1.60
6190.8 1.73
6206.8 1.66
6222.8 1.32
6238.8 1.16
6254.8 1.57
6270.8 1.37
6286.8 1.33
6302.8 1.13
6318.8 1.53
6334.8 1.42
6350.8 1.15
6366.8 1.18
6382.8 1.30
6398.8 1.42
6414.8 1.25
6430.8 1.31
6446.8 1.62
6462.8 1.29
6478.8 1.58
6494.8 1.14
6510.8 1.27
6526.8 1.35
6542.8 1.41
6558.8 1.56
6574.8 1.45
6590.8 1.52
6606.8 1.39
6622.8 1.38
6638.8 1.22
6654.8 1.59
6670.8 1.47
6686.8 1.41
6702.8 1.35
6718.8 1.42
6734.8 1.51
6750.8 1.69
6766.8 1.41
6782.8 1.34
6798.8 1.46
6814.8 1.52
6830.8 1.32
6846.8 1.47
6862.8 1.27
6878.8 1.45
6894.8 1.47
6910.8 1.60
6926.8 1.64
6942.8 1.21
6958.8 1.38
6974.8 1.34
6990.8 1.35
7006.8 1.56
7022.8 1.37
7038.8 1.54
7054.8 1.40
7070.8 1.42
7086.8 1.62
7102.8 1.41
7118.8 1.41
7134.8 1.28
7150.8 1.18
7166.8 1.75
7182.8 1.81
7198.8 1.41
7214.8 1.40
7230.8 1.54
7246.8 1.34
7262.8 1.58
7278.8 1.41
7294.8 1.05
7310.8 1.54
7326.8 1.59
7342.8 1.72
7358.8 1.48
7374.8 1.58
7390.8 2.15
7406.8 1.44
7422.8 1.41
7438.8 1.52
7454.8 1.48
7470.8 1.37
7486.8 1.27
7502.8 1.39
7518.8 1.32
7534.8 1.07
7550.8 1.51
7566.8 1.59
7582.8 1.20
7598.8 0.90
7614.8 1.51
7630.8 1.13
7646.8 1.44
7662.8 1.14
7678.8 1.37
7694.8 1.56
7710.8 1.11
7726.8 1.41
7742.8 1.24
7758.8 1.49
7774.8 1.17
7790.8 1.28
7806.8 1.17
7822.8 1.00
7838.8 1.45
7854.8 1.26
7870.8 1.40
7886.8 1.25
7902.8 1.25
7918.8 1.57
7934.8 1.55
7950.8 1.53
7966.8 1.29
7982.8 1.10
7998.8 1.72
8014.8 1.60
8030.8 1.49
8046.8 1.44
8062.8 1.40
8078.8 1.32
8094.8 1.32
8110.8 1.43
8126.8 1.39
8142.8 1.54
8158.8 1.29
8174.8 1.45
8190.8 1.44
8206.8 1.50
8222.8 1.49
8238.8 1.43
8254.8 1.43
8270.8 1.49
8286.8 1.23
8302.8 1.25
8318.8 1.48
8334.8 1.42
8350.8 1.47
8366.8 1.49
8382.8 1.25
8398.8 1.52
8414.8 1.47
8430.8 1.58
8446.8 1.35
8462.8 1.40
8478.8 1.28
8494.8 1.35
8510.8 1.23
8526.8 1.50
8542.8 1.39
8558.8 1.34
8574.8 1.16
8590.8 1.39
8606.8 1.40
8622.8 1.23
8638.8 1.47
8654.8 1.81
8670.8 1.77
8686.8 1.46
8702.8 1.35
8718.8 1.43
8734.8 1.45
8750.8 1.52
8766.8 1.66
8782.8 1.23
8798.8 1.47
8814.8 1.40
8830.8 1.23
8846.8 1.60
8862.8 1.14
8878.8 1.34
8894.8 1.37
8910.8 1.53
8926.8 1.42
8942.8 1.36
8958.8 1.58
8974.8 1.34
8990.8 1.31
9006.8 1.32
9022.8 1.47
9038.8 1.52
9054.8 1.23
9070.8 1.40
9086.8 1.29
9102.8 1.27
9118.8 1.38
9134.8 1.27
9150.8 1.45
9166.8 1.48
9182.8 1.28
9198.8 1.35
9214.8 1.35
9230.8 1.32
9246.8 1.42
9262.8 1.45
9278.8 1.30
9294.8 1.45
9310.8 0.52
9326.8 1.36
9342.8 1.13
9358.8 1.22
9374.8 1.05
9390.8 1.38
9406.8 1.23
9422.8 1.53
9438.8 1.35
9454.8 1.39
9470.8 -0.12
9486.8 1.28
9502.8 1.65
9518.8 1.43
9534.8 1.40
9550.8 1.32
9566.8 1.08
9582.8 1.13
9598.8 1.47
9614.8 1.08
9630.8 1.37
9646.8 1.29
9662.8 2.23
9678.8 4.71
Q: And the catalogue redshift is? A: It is 0.48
